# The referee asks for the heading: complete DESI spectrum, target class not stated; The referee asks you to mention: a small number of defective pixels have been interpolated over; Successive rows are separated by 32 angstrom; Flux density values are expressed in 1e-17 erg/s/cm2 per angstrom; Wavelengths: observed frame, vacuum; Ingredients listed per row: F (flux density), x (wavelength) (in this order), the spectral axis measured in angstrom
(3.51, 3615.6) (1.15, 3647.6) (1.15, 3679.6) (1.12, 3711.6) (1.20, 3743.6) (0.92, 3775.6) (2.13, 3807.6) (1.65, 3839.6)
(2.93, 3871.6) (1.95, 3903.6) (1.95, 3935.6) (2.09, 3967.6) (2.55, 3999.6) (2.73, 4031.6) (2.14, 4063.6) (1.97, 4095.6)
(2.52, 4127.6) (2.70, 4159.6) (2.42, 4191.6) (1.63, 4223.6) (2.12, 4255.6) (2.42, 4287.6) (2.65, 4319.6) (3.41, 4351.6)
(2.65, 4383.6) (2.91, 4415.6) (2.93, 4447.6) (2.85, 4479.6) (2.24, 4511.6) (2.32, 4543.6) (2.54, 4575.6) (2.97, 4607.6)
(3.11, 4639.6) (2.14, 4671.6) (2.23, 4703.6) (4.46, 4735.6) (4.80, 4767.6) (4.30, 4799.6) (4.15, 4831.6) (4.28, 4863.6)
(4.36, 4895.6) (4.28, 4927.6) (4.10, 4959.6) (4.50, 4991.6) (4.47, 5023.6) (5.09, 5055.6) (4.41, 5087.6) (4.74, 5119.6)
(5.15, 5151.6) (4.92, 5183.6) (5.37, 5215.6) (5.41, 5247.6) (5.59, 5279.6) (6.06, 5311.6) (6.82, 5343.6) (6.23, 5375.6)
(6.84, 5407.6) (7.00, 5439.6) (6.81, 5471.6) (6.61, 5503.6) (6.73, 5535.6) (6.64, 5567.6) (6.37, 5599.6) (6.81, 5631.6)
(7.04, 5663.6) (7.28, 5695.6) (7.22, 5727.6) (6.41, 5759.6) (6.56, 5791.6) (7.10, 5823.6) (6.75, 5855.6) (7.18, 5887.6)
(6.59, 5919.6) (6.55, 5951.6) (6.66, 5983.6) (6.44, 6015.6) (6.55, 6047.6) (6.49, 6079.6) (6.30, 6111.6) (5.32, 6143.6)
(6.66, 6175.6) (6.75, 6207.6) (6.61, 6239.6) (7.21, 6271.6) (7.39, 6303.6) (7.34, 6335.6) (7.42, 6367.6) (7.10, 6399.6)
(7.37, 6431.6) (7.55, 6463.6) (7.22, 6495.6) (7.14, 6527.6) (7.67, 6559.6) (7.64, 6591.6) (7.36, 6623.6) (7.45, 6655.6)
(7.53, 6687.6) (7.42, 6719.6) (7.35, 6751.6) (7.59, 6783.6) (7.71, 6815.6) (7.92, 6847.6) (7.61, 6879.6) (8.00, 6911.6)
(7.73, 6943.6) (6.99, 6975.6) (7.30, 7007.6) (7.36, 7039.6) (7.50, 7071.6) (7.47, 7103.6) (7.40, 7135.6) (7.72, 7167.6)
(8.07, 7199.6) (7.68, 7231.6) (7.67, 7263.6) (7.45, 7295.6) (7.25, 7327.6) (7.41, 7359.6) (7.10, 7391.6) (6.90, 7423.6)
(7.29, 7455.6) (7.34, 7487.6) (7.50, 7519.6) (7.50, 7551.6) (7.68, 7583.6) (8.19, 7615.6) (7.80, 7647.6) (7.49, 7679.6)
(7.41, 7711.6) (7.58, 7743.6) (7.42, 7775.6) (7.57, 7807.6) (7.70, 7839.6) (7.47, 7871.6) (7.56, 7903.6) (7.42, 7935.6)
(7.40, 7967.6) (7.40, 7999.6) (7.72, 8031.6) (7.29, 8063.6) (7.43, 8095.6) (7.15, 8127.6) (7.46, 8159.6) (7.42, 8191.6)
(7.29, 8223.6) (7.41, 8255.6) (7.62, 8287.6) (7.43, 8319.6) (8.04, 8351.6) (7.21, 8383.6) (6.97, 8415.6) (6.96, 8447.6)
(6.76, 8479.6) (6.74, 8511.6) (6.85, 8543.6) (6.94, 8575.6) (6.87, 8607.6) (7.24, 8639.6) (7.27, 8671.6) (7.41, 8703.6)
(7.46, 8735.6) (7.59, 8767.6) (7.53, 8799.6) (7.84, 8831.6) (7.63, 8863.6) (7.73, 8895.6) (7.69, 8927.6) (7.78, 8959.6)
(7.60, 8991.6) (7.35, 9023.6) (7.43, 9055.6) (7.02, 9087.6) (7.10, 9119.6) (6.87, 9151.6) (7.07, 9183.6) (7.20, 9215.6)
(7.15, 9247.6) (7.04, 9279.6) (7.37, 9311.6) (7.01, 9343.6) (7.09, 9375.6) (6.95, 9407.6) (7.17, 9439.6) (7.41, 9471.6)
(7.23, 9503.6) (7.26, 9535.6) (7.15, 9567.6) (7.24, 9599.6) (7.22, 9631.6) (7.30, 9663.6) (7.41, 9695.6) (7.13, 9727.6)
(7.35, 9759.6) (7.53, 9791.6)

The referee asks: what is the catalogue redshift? 0.19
